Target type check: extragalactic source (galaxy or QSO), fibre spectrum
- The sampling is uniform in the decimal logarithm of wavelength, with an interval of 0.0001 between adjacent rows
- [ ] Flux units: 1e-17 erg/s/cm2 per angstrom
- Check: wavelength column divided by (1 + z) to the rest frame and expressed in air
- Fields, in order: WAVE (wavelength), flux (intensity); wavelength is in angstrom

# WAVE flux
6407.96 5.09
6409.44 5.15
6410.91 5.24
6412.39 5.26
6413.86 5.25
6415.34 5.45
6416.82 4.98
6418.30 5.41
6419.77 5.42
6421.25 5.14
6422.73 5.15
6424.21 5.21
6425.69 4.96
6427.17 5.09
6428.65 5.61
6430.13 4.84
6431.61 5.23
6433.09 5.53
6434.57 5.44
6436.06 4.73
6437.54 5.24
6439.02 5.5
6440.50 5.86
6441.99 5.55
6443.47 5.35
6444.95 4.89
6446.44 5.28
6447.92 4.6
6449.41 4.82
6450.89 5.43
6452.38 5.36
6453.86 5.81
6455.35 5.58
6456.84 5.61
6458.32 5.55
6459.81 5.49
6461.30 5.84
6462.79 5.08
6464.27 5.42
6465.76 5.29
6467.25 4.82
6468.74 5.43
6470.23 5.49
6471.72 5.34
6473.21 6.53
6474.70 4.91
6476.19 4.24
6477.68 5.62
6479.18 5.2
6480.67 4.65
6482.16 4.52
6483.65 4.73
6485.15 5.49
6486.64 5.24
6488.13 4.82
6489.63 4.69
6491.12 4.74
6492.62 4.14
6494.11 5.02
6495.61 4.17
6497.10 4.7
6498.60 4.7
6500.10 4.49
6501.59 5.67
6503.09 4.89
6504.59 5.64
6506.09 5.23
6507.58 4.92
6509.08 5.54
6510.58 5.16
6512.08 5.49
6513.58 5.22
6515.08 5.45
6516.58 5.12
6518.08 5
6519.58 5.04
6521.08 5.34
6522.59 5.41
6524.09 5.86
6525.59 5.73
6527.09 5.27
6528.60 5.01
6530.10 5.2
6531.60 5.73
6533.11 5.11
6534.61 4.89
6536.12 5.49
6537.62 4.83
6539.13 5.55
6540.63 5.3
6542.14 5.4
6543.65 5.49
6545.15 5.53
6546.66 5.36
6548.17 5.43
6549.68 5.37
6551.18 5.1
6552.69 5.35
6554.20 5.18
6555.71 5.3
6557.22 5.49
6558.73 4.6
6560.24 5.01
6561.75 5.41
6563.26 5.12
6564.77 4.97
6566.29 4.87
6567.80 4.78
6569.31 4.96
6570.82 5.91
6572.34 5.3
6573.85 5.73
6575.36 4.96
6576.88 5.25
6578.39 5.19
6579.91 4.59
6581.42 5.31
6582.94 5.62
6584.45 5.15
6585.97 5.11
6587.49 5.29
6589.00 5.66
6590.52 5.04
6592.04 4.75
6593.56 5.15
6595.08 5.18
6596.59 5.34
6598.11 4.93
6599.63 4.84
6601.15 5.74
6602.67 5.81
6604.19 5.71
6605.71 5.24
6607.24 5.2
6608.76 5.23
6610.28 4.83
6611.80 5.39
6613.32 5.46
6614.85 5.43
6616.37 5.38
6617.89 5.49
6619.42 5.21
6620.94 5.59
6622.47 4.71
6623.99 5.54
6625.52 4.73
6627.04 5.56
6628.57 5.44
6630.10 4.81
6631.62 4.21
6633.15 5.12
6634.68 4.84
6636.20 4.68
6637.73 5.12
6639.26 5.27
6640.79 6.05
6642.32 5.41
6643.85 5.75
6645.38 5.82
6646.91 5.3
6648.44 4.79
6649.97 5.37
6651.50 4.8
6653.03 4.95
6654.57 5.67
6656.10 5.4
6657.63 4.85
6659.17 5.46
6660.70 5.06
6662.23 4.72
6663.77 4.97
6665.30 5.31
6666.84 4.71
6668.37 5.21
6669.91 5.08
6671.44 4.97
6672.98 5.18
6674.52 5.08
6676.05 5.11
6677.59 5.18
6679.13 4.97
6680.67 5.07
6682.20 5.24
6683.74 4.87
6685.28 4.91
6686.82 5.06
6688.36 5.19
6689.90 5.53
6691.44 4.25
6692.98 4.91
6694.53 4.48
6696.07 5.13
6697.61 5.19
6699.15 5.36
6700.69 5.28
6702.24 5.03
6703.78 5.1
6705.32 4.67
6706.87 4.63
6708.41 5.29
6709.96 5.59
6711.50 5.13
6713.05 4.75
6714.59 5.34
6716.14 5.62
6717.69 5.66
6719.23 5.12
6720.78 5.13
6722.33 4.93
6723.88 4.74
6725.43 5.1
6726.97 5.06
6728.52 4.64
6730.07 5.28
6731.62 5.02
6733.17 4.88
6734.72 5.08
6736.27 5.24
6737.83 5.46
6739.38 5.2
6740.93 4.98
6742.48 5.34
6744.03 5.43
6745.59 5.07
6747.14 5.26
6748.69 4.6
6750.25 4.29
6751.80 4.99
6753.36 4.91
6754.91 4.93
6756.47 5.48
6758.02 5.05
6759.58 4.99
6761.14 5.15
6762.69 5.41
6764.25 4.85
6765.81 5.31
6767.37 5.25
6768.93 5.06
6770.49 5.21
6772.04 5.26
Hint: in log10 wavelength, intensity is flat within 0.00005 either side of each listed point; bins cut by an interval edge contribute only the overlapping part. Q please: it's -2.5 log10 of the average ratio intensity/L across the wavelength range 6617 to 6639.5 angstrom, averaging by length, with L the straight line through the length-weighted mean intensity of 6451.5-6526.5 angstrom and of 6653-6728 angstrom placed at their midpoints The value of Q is 0.01 mag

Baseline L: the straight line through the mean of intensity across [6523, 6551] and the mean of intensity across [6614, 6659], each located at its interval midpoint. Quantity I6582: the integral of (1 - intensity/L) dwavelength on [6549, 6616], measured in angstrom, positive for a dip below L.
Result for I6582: 0.90 angstrom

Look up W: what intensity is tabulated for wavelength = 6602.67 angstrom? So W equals 5.81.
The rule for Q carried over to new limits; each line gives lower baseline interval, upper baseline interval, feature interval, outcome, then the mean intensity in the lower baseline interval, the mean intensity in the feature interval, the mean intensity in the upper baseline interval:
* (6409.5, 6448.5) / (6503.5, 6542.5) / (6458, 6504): 0.05 mag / 5.24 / 5.06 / 5.3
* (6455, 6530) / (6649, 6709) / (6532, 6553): -0.03 mag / 5.17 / 5.31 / 5.06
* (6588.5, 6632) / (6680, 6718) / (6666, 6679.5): 0.02 mag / 5.23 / 5.06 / 5.08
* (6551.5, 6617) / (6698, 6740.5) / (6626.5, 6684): 0.01 mag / 5.23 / 5.14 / 5.12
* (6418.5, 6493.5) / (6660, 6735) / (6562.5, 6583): -0.01 mag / 5.21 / 5.17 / 5.06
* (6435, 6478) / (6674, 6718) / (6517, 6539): -0.01 mag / 5.33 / 5.28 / 5.08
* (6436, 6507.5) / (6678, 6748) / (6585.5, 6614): -0.03 mag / 5.16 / 5.26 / 5.09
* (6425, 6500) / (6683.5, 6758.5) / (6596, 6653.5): -0.03 mag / 5.16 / 5.24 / 5.07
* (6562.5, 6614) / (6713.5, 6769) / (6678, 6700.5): 0.03 mag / 5.22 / 5.02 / 5.11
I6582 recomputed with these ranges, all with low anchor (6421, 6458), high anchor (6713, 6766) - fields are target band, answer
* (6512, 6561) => -0.66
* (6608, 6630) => -0.43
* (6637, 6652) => -0.65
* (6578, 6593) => 0.06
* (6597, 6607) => -0.36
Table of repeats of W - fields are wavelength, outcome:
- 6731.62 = 5.02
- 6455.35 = 5.58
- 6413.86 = 5.25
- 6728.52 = 4.64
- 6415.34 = 5.45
